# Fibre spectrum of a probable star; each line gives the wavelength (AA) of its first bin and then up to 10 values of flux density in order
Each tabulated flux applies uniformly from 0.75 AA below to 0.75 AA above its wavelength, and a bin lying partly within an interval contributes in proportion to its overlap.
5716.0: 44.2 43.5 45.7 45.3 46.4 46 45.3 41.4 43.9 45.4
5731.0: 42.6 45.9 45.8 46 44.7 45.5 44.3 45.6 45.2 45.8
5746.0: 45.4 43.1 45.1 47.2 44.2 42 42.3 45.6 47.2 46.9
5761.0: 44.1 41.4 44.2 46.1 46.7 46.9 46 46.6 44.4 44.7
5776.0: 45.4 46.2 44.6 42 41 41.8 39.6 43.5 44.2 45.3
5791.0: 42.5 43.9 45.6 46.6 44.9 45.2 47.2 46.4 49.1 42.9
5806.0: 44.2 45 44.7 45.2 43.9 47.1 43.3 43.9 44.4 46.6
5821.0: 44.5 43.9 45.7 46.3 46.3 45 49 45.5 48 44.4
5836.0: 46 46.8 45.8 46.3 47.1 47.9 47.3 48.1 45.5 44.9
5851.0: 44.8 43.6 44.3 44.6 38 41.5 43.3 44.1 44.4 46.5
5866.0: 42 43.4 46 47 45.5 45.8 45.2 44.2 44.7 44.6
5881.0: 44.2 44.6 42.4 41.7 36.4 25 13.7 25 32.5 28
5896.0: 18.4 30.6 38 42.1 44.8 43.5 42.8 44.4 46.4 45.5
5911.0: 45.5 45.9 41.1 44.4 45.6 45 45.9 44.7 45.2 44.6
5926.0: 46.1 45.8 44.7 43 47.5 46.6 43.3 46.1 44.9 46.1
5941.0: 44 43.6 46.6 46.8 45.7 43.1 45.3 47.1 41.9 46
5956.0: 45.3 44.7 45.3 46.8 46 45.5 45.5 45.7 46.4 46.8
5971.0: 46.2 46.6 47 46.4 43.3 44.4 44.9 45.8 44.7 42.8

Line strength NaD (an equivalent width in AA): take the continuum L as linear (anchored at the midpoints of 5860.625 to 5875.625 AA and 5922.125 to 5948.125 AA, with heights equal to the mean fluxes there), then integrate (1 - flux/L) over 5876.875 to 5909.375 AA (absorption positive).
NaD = 5.8 AA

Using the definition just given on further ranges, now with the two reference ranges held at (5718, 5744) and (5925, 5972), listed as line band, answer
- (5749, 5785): 0.4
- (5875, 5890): 1.8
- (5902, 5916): 0.3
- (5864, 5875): 0.0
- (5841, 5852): -0.3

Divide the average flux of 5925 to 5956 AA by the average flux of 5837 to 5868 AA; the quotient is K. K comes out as 1.01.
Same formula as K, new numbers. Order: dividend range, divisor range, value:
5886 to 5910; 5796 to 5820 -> 0.77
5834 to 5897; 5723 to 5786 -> 0.93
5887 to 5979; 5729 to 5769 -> 0.95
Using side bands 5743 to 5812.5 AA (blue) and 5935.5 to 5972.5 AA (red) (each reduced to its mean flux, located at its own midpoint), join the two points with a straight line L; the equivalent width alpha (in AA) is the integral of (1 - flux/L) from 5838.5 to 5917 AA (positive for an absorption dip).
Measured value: 6.1 AA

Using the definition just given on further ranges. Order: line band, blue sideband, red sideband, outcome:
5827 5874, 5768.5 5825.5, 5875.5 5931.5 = -3.02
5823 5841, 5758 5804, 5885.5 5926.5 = -1.62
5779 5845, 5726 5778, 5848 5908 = -3.67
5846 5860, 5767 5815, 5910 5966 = 0.34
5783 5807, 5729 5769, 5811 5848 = 0.50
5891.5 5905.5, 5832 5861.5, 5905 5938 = 3.15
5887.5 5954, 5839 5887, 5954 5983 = 5.40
